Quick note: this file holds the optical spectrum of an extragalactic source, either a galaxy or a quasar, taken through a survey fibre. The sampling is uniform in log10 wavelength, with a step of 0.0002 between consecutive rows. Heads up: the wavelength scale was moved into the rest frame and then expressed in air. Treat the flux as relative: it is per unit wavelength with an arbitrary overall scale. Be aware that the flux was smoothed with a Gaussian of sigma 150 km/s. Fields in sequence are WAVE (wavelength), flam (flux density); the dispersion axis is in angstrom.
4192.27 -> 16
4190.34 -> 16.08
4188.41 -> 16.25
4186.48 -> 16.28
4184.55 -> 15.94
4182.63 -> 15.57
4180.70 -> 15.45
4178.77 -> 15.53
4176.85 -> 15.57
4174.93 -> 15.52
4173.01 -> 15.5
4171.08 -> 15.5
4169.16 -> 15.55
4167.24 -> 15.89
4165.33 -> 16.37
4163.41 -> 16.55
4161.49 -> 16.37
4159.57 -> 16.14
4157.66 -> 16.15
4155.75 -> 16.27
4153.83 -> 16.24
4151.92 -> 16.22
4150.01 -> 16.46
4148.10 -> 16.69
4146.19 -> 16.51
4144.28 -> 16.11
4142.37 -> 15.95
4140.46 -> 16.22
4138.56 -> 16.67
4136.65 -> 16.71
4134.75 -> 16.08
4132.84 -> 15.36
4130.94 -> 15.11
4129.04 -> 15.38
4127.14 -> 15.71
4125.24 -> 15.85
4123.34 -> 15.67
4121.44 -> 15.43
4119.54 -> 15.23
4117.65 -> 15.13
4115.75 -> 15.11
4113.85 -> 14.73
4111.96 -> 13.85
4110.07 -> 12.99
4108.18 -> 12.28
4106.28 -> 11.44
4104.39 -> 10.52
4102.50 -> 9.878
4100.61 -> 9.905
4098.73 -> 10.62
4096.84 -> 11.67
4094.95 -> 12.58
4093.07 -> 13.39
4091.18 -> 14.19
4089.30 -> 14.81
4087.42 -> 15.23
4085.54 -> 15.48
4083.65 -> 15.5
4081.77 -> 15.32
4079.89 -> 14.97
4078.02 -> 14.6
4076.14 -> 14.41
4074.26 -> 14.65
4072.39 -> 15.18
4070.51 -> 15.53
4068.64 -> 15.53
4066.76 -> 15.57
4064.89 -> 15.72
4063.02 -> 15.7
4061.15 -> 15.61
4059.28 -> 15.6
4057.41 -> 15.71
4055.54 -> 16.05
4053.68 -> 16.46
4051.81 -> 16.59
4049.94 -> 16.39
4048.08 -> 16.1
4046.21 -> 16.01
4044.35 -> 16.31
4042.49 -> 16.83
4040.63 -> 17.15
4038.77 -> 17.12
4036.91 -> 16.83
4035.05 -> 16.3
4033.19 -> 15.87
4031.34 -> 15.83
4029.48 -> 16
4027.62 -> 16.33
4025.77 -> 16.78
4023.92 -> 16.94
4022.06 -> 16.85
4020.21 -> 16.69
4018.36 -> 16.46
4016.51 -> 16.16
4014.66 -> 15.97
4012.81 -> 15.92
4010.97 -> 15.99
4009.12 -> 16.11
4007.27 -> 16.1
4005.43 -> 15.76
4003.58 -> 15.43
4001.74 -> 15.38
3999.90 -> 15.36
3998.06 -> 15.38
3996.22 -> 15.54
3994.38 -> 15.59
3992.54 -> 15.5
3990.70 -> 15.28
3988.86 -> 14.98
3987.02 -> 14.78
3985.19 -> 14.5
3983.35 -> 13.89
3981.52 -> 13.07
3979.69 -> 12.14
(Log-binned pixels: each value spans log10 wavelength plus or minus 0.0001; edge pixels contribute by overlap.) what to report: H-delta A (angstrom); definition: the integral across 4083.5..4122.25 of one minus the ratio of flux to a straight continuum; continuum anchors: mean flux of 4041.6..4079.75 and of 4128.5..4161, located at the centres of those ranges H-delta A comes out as 6.4 angstrom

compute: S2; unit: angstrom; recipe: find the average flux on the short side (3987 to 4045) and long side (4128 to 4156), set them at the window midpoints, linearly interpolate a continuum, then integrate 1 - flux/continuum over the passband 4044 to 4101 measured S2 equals 4.2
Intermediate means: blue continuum 16.1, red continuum 16.1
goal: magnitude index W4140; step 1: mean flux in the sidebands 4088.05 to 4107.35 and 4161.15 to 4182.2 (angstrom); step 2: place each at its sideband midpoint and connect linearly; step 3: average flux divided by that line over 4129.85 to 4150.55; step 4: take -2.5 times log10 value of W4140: -0.144 mag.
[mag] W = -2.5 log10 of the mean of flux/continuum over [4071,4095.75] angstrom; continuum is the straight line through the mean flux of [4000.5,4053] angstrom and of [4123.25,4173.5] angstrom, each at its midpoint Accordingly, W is 0.11 mag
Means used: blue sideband 16.3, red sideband 16.1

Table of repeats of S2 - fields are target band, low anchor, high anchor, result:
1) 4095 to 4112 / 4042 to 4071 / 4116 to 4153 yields 4.8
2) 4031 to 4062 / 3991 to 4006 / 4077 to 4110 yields -4.4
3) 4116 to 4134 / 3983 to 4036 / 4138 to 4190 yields 0.6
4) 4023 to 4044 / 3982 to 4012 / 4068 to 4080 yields -1.9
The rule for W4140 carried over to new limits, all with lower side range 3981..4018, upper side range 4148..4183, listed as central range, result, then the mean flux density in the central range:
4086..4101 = 0.206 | 13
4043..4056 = -0.051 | 16.3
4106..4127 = 0.094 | 14.5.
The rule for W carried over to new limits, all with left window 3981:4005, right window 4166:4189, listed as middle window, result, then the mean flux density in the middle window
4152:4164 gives -0.04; 16.3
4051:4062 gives -0.05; 16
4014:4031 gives -0.09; 16.4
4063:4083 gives 0.01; 15.2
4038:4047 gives -0.10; 16.7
